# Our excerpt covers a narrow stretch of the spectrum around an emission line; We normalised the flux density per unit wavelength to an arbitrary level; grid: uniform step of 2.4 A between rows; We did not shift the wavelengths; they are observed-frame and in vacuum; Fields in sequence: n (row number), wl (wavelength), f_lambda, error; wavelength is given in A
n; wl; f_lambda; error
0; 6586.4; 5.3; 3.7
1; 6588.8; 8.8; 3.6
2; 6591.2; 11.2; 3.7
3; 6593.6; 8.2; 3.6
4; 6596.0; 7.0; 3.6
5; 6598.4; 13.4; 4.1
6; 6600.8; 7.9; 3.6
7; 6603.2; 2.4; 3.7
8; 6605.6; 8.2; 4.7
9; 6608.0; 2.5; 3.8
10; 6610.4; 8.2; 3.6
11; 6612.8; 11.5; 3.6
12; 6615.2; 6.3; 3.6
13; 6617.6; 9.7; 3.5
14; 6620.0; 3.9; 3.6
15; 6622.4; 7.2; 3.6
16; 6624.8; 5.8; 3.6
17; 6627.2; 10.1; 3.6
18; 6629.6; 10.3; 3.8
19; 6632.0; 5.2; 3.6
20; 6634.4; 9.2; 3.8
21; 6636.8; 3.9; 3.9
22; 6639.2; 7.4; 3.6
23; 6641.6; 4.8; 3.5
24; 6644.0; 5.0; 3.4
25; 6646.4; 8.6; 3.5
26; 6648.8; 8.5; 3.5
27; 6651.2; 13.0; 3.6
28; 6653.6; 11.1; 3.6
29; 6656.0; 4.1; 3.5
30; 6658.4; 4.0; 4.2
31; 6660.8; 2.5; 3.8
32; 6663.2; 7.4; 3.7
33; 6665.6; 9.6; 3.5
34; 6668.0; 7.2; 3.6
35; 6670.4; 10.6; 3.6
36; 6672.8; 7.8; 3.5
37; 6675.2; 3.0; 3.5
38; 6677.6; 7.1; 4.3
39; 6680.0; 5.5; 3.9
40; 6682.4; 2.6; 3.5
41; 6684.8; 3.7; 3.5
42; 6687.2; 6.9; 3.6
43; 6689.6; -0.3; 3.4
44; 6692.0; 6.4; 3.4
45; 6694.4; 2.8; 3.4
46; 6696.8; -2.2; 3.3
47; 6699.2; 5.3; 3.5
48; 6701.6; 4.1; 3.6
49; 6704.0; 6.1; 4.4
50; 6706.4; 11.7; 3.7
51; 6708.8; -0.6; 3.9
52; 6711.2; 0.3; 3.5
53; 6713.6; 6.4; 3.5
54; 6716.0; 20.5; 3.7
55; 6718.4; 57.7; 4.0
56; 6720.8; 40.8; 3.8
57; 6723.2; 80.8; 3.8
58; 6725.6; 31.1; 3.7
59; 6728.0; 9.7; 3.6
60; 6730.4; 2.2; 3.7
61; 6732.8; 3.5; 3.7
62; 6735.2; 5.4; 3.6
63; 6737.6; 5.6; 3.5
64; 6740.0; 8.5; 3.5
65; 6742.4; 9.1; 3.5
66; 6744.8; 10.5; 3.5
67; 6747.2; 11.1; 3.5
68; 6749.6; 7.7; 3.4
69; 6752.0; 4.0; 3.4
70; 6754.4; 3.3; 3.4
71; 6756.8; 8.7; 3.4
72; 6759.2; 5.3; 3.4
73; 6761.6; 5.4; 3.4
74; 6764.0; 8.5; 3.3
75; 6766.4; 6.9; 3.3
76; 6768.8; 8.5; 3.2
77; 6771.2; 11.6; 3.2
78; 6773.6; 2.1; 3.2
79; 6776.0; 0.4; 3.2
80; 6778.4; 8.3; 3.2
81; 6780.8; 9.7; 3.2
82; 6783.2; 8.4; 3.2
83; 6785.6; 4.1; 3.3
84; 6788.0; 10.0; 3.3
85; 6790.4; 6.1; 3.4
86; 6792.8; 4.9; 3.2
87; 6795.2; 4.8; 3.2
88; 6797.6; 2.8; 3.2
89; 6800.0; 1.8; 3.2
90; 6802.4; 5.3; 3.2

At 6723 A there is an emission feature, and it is [O II] 3727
